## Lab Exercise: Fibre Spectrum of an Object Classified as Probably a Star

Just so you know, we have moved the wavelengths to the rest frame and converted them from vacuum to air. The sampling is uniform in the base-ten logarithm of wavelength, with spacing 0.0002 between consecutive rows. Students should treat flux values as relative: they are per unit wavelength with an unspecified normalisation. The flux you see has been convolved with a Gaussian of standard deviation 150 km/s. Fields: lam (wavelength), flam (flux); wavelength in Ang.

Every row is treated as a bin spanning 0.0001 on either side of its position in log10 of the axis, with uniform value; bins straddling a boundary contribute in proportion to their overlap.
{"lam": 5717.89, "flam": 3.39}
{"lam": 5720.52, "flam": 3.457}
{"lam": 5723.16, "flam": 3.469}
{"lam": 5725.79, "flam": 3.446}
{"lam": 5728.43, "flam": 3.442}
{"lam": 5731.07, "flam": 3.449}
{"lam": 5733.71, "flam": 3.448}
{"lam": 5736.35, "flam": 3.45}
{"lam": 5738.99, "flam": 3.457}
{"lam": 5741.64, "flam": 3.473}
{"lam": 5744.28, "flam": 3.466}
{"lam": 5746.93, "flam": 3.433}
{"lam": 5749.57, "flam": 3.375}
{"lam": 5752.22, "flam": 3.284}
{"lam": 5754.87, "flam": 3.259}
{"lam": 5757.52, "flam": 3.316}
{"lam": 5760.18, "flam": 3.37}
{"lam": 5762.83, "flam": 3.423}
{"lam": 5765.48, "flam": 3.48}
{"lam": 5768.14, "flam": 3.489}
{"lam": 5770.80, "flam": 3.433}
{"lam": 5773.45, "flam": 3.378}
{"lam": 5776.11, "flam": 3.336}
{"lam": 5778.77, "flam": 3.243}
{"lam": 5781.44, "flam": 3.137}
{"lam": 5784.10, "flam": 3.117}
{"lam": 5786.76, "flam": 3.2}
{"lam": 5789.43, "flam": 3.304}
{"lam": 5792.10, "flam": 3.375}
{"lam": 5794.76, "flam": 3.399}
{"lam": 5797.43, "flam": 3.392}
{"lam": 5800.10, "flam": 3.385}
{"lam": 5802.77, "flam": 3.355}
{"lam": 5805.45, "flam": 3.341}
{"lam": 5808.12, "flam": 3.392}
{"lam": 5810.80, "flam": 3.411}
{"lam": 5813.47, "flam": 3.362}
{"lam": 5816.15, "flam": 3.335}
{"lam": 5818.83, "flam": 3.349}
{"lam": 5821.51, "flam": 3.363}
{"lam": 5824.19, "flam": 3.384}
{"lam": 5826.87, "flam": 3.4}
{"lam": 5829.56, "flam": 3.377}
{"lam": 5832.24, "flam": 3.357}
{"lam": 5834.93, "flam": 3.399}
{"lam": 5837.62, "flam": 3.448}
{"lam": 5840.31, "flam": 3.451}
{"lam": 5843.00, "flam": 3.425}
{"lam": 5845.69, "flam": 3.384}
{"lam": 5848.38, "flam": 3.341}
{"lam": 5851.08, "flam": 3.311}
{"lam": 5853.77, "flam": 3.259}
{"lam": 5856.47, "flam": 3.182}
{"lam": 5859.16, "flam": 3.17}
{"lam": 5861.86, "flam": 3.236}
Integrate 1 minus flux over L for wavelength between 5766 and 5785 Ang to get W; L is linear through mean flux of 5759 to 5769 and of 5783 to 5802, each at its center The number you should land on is 0.4 Ang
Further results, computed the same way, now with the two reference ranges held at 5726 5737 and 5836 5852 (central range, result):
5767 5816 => 1.2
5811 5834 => 0.2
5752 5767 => 0.3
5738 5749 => 0.0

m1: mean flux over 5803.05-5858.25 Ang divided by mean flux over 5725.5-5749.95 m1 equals 0.98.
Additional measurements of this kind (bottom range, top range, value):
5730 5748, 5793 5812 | 0.98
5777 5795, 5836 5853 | 1.04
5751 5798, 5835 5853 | 1.02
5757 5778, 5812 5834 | 0.99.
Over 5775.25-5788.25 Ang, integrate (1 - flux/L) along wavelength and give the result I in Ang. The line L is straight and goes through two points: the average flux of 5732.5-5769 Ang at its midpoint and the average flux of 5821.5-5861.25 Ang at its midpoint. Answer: 0.7 Ang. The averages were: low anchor 3.41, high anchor 3.35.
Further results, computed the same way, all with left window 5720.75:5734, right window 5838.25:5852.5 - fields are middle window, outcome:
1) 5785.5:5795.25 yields 0.3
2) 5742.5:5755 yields 0.2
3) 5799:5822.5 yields 0.3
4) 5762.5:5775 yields 0.0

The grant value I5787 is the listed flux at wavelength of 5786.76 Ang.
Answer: 3.2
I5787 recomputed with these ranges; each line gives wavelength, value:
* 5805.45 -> 3.341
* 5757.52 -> 3.316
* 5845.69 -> 3.384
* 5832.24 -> 3.357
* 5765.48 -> 3.48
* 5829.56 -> 3.377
